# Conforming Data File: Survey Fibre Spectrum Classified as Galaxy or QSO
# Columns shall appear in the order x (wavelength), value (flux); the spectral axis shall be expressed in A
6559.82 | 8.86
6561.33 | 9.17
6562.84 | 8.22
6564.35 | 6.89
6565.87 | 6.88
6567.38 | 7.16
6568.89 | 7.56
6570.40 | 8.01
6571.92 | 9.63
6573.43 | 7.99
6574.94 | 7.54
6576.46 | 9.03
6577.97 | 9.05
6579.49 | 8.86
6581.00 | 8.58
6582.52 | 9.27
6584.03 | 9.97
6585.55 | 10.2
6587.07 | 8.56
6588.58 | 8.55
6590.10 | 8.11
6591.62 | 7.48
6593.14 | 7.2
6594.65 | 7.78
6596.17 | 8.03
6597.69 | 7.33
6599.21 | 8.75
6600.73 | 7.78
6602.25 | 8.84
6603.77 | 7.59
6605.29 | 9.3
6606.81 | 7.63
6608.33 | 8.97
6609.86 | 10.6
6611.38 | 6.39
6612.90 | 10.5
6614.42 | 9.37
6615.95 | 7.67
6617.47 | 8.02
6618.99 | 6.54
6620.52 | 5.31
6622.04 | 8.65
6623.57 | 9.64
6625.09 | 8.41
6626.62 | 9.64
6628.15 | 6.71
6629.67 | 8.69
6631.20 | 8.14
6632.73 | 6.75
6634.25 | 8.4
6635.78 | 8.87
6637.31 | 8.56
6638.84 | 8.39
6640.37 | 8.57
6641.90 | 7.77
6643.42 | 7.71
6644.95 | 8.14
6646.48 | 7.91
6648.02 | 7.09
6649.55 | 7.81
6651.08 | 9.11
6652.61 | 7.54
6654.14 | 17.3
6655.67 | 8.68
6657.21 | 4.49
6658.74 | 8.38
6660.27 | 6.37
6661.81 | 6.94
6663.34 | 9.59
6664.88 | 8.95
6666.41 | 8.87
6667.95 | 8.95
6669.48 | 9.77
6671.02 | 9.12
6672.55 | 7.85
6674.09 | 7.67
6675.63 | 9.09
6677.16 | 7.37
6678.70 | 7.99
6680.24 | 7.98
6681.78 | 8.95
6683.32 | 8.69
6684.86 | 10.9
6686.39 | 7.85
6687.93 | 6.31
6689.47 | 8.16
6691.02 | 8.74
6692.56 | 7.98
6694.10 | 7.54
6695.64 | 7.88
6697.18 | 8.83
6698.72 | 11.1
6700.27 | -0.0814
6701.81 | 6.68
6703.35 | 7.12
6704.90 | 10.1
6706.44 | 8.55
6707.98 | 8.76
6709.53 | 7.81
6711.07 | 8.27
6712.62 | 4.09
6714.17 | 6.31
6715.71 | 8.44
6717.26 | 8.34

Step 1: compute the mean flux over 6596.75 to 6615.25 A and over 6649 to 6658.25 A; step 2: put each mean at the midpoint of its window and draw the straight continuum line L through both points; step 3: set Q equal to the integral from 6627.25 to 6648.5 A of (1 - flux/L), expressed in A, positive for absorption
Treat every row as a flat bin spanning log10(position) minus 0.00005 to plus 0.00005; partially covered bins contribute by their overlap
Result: 2.3 A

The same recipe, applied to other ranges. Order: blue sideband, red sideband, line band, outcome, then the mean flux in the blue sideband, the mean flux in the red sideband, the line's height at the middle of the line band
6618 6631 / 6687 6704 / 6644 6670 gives -3.1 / 7.96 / 7.3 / 7.66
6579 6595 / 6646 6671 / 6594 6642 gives 2.1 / 8.62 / 8.63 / 8.62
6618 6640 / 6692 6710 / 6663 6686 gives -2.7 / 8.06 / 7.68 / 7.82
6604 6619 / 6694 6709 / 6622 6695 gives -2.8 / 8.57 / 7.66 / 8.09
